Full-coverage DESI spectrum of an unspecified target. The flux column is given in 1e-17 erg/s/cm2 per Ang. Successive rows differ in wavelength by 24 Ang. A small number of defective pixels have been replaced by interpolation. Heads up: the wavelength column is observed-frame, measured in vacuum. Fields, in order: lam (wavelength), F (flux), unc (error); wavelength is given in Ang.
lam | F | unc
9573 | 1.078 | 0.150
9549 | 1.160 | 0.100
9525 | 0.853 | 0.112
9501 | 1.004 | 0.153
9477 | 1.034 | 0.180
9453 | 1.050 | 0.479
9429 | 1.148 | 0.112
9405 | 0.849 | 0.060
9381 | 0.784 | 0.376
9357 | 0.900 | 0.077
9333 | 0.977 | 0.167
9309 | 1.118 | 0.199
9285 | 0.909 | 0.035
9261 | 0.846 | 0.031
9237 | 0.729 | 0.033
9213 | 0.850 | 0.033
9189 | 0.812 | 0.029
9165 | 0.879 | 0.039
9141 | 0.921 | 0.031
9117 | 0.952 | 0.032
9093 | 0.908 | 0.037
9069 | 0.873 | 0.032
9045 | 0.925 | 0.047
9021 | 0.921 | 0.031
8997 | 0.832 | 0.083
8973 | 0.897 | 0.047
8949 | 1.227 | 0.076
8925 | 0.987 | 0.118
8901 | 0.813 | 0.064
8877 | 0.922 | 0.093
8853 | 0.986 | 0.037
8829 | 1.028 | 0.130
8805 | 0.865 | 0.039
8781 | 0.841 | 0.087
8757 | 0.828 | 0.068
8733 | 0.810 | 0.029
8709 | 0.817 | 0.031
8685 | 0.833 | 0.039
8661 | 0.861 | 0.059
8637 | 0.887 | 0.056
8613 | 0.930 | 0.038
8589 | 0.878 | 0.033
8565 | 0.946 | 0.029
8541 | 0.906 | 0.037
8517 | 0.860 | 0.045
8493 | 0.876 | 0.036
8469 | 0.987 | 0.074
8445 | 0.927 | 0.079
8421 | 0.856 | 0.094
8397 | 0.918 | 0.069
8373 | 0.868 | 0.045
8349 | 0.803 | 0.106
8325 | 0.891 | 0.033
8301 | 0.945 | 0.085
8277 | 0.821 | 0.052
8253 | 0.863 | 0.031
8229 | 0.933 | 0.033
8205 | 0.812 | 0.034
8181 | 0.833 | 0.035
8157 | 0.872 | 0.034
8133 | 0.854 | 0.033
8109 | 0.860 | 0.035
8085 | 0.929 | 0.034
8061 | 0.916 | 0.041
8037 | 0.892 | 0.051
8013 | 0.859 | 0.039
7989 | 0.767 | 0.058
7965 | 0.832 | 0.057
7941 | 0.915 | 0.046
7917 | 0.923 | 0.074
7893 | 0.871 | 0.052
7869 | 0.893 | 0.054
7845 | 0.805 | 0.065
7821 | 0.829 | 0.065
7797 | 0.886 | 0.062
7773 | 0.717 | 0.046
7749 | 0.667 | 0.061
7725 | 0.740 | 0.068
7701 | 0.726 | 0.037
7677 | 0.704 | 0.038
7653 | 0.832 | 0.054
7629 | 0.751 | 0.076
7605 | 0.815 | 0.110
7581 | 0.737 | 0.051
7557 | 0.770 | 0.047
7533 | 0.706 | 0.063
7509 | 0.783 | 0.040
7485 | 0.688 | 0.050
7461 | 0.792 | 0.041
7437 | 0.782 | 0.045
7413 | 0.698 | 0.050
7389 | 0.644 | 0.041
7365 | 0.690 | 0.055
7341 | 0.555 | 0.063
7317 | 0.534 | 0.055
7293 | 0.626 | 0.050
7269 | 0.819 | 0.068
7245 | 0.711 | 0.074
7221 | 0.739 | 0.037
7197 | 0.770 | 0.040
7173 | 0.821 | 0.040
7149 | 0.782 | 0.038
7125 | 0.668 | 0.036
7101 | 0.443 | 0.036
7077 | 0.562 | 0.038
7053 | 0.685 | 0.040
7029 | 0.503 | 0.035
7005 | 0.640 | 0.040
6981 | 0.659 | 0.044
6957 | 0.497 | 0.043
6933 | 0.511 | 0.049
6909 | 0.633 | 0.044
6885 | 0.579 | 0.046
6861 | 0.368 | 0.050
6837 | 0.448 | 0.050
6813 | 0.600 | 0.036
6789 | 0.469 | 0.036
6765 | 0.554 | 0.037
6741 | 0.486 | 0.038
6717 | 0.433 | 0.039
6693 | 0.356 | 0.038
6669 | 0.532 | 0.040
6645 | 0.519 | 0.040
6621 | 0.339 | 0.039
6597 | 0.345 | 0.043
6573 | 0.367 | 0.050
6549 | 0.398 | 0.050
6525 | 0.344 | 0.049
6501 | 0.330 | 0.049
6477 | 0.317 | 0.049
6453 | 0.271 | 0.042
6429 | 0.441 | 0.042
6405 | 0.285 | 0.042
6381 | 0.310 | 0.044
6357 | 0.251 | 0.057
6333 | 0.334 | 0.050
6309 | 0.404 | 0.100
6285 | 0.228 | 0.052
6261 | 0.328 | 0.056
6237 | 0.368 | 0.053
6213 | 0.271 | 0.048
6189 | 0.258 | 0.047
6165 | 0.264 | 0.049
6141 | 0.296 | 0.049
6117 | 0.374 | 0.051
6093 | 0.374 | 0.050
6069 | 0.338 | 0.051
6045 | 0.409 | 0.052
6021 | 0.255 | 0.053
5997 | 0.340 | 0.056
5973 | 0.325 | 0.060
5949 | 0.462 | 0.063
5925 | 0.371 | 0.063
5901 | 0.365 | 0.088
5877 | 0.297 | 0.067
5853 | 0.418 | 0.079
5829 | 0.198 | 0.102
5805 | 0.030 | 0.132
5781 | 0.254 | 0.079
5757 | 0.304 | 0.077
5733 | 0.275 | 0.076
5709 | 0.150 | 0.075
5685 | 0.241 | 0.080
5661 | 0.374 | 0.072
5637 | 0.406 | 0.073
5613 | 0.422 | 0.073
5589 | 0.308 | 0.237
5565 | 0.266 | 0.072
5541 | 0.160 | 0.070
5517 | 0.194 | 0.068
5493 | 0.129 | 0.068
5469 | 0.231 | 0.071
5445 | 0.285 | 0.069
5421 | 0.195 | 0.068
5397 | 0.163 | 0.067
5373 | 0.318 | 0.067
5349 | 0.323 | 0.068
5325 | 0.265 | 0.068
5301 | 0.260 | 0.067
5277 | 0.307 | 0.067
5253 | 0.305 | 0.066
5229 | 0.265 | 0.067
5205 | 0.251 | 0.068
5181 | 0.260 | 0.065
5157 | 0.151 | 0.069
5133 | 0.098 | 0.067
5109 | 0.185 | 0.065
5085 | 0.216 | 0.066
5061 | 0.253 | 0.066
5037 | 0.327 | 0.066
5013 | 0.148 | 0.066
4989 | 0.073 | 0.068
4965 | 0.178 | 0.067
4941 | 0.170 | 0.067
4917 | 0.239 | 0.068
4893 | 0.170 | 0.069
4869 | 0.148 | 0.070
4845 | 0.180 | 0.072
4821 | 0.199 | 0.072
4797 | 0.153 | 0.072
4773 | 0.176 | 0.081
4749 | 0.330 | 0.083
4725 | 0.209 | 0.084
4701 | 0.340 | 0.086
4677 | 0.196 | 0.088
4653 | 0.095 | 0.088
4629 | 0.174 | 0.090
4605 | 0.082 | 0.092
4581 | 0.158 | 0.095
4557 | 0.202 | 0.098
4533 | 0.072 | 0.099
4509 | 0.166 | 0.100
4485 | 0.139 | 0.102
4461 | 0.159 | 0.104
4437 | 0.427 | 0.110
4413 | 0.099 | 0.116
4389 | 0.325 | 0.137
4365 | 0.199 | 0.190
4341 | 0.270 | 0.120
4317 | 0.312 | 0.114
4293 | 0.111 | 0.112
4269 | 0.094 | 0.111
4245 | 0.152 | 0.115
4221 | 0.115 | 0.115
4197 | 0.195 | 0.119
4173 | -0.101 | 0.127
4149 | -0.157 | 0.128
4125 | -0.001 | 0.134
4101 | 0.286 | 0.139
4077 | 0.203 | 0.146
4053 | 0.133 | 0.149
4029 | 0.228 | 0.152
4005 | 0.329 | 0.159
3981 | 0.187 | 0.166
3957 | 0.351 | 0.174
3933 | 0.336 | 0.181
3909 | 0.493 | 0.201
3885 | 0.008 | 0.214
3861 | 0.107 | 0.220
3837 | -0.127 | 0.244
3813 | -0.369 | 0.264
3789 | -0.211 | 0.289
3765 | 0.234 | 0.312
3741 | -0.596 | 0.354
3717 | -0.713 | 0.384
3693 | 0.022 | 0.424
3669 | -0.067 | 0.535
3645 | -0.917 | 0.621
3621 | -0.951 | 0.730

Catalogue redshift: 0.79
